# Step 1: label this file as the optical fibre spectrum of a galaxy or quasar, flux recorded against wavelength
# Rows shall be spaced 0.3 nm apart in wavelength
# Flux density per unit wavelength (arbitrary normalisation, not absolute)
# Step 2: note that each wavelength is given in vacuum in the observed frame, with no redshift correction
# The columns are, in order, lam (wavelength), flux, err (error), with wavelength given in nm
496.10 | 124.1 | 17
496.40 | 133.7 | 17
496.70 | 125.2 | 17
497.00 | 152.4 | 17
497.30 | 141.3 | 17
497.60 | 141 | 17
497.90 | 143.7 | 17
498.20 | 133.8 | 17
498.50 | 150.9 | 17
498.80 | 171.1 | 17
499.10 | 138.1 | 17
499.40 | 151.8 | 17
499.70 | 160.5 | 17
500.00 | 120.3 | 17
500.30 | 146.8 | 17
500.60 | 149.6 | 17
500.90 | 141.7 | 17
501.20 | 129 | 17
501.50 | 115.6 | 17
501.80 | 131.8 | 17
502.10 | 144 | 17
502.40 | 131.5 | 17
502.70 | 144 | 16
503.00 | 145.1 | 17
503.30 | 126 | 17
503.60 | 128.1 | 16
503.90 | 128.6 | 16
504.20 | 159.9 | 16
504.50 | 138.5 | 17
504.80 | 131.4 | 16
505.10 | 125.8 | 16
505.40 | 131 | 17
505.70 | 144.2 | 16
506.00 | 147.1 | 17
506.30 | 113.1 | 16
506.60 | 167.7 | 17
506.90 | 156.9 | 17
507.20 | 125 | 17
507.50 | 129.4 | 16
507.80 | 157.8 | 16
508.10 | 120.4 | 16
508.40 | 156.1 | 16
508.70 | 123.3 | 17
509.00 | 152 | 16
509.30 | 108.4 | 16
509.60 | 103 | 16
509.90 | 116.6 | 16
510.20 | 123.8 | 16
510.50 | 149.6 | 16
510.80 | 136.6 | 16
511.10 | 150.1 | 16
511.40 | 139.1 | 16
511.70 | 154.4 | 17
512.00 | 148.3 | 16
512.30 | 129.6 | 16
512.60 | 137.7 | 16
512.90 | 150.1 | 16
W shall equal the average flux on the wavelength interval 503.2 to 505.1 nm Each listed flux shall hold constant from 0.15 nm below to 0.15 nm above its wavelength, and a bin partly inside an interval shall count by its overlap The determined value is 135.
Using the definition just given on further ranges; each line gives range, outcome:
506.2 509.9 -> 134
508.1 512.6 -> 135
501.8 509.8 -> 136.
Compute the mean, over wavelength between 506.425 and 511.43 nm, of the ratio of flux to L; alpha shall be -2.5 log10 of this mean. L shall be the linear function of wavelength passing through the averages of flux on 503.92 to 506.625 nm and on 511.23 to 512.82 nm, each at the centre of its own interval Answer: 0.03 mag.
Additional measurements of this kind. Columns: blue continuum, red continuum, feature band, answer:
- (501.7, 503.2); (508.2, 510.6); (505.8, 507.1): -0.10 mag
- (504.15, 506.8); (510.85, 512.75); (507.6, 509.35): 0.03 mag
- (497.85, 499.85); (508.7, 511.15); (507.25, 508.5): -0.05 mag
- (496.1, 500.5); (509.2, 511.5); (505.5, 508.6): -0.07 mag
